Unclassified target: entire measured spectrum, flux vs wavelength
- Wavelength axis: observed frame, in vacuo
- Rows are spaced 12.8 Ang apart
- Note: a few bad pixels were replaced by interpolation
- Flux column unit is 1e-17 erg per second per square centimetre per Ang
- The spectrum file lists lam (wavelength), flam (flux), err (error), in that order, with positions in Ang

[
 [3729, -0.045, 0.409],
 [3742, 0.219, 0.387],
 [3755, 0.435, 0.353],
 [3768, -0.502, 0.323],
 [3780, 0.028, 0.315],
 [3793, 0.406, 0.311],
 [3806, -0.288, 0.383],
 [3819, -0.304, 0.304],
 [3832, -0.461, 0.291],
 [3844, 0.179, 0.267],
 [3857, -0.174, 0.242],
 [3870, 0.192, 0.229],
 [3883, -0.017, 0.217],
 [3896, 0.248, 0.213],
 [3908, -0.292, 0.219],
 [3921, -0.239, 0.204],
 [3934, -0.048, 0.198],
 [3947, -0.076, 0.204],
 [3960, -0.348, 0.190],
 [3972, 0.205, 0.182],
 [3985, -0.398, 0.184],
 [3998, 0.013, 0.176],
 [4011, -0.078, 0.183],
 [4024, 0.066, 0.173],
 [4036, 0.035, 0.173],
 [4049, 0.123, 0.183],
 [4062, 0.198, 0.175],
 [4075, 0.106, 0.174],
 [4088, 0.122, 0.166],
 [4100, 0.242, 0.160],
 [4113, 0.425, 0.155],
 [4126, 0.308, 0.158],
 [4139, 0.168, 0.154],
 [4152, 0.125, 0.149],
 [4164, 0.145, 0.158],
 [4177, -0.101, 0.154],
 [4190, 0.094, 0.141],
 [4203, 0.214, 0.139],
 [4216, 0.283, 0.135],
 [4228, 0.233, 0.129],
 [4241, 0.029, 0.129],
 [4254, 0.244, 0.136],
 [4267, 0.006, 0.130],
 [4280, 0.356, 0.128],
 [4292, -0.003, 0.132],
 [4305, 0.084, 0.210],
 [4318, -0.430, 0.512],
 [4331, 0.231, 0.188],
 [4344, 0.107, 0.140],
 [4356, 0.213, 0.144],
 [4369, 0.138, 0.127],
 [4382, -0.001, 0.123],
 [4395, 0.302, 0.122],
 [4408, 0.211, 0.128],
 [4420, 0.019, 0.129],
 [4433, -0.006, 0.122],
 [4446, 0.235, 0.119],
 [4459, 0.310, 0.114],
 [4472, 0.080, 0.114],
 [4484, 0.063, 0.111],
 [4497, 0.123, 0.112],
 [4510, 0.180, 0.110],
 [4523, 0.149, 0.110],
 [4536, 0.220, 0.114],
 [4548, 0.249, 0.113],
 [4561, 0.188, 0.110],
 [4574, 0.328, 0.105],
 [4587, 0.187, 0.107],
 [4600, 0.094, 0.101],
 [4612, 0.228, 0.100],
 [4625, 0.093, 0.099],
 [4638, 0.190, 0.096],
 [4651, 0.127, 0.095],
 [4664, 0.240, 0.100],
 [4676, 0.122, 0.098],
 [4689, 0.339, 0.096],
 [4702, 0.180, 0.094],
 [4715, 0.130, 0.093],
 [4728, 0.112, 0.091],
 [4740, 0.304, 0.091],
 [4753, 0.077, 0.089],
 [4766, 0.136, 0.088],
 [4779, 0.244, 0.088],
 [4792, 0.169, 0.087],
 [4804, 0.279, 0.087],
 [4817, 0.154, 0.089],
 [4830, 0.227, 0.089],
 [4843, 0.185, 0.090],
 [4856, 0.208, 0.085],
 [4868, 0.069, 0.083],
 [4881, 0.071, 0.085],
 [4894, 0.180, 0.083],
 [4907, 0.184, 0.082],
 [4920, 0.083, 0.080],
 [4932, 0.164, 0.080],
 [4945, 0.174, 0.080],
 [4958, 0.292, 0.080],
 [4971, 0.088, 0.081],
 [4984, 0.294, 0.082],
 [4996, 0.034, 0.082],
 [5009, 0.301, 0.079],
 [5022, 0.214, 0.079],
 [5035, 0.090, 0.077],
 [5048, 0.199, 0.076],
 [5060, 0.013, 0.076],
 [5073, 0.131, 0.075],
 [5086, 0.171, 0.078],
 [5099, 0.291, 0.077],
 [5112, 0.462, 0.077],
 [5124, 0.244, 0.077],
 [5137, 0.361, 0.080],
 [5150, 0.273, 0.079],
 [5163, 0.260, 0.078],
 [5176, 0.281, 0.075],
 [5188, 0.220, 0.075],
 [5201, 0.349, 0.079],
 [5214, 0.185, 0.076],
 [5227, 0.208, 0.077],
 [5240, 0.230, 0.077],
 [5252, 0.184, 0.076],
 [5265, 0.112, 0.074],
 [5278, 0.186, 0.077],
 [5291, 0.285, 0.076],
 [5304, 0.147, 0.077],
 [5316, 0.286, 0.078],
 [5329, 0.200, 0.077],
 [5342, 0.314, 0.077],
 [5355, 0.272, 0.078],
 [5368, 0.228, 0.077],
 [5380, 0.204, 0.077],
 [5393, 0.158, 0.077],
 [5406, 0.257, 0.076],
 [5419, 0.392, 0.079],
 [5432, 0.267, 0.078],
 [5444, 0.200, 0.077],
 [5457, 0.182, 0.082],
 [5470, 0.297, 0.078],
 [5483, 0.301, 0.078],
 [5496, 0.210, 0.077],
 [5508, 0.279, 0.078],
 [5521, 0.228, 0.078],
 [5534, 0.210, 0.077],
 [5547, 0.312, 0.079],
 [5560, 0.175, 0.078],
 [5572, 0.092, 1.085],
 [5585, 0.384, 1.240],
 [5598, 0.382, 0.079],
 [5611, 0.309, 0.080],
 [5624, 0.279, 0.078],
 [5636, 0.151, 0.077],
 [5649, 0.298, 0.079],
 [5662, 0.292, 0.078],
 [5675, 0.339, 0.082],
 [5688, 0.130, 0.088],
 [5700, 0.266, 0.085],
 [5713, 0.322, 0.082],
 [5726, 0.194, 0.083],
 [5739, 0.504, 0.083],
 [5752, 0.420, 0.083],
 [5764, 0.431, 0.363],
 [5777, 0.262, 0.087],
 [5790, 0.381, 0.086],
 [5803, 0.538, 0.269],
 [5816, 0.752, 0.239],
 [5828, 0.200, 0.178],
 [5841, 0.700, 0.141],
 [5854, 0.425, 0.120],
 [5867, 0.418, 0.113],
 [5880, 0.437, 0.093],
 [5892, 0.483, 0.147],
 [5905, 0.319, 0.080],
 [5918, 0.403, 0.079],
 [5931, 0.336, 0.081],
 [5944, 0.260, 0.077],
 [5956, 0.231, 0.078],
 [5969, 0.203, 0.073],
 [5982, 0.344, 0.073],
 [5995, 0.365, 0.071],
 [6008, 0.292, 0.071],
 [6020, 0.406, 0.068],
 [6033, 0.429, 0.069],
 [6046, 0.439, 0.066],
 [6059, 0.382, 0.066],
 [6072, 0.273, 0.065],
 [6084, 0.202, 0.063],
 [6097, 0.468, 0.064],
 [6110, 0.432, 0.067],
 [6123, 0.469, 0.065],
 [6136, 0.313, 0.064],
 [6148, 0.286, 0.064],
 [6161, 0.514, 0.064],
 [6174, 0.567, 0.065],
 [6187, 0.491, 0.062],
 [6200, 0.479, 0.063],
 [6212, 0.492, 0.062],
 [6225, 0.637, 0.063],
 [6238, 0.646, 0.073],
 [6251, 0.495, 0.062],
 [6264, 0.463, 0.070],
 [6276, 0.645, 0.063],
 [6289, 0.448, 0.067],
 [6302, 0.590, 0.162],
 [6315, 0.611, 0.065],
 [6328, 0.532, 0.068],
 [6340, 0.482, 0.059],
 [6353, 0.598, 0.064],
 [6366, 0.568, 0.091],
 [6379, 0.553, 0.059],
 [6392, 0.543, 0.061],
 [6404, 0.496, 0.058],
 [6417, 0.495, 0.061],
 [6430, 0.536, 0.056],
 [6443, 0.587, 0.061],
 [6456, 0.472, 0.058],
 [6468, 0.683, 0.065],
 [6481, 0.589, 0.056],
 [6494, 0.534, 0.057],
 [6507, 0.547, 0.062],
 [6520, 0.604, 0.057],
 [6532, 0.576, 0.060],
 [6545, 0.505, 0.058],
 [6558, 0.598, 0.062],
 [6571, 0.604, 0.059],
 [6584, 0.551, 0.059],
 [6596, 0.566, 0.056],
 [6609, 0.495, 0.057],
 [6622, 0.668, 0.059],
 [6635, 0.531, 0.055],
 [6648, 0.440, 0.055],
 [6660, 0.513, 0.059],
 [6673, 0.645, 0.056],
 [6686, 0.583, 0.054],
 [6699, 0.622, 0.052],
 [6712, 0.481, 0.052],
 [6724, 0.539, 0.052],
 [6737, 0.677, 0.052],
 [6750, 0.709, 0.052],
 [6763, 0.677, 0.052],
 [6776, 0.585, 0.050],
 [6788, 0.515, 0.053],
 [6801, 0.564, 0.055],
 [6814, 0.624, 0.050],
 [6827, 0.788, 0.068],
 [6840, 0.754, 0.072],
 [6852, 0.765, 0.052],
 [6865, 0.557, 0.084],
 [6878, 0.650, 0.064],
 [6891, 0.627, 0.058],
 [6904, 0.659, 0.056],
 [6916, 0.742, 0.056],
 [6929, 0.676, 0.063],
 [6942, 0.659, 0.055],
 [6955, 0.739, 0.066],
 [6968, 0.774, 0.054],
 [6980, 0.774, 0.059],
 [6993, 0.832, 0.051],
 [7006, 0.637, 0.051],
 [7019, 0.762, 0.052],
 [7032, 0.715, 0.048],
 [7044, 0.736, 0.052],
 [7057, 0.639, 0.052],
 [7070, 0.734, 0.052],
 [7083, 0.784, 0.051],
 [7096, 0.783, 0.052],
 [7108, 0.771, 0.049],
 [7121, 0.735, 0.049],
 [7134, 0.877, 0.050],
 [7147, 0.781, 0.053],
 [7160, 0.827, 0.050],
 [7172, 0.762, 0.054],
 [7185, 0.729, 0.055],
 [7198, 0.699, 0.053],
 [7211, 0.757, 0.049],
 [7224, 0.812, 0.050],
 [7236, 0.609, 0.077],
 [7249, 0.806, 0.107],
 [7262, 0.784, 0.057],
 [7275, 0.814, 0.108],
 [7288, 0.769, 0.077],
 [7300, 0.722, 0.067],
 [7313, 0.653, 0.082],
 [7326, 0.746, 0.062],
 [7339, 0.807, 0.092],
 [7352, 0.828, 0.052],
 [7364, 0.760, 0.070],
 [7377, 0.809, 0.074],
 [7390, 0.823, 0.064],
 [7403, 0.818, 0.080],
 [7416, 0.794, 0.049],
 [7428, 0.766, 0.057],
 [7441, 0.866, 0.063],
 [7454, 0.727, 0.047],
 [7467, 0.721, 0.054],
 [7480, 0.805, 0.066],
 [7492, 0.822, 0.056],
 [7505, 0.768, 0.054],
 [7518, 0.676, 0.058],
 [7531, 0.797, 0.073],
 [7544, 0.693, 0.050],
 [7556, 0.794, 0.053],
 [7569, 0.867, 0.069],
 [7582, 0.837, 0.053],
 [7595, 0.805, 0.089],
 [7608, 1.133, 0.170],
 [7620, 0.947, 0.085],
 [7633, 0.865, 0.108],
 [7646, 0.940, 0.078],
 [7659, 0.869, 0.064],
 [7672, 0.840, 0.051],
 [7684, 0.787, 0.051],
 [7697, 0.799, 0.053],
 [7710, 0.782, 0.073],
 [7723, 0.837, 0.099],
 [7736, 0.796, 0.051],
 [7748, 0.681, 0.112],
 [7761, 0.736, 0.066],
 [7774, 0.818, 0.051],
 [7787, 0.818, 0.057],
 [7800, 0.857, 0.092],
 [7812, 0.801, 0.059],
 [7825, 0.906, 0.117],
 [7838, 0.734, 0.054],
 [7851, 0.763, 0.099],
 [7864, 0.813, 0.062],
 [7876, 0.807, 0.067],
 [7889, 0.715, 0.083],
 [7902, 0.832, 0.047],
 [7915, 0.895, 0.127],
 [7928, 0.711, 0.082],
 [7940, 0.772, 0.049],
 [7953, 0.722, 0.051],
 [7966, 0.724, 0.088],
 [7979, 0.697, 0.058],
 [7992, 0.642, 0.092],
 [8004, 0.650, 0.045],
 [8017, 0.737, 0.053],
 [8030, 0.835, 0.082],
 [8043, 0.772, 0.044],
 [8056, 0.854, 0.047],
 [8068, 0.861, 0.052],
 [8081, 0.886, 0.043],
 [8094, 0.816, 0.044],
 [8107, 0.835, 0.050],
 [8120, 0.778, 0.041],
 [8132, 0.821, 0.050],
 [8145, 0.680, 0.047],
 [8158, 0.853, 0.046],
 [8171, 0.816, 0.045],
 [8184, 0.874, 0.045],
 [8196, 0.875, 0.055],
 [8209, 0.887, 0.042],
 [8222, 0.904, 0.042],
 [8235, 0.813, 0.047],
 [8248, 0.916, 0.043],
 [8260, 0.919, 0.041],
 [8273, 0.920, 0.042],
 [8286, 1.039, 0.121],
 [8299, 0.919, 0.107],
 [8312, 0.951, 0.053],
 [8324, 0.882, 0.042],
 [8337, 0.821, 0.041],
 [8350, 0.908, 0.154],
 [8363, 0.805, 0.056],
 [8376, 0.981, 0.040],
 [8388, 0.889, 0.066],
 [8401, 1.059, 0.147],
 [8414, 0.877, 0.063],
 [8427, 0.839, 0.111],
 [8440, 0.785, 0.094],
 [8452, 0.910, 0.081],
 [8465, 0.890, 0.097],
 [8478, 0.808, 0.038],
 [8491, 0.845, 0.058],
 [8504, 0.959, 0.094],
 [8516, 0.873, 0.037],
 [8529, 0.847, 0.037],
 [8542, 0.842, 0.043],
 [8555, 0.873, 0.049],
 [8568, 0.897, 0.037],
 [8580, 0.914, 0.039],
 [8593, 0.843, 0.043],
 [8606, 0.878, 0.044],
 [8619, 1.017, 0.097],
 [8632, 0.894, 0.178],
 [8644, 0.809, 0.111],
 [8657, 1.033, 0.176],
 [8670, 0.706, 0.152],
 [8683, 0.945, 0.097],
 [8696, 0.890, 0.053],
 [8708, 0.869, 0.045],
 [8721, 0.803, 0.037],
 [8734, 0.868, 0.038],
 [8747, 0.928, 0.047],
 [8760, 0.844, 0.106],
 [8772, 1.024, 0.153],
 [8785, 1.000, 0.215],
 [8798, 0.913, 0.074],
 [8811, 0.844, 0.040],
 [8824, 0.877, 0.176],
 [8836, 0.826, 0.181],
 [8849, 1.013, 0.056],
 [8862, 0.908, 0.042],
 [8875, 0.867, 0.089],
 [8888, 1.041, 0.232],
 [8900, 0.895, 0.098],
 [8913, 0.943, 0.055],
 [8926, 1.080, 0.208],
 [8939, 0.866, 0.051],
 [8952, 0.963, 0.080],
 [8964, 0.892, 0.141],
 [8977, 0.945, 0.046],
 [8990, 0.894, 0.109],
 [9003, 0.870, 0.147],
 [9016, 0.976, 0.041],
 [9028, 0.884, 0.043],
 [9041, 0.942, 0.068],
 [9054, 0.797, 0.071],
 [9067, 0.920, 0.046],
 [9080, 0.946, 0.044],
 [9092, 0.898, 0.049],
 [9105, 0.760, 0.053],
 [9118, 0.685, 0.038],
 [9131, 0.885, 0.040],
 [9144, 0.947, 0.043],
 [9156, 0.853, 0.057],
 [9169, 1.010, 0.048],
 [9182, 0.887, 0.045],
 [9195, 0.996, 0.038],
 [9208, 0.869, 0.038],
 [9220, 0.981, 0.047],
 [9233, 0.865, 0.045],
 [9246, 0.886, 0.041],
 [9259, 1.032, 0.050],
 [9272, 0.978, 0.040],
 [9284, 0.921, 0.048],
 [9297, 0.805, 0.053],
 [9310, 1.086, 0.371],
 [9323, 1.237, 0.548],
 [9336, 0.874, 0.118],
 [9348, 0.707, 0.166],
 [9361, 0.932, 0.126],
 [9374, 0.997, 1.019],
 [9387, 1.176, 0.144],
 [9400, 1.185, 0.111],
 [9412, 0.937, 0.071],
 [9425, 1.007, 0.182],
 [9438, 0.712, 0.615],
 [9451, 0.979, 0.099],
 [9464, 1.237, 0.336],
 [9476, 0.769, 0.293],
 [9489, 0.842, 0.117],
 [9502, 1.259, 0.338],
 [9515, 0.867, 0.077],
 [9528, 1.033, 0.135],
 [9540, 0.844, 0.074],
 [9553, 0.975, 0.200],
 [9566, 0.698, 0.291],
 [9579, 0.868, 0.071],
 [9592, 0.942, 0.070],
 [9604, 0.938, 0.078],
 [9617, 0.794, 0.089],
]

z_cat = 0.55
